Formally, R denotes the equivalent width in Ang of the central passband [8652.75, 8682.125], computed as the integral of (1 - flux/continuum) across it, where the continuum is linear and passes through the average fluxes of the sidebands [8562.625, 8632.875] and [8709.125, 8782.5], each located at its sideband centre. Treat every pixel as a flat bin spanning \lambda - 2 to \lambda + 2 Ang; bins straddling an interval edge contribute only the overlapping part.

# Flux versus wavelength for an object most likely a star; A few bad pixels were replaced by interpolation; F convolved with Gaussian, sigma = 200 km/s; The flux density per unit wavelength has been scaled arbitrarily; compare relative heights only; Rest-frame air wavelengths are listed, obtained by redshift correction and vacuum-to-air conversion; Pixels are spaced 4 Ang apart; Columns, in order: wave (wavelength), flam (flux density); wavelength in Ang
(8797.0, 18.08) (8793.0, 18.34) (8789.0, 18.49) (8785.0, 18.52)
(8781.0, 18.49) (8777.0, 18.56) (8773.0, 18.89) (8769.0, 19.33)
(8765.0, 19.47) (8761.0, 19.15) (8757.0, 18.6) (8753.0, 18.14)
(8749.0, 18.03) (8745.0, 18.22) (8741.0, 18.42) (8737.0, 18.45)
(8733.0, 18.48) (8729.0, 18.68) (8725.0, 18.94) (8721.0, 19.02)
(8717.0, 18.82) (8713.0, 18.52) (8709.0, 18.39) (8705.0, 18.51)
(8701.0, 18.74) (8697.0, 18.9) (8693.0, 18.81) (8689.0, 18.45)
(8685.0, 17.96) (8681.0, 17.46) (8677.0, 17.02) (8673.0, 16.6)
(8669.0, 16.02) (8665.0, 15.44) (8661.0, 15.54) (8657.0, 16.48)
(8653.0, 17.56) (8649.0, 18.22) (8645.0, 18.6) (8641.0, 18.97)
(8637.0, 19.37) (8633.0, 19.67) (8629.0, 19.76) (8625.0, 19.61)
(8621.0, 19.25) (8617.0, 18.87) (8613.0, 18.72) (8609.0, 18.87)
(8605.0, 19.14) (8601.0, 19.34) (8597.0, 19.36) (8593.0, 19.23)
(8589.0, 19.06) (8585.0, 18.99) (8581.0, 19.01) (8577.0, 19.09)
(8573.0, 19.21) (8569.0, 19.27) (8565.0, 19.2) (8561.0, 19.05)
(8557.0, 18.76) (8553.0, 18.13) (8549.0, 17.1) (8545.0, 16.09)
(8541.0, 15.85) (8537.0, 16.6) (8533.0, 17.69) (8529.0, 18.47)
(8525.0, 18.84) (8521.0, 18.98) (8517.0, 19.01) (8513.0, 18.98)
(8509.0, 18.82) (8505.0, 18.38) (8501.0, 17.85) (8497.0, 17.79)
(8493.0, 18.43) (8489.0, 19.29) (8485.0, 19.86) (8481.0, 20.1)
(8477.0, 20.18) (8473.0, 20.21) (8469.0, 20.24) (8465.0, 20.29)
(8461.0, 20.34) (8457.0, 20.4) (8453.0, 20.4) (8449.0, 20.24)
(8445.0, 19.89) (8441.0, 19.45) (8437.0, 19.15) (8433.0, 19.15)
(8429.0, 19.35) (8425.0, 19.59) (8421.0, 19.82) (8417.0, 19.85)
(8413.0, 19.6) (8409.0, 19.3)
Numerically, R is 3.91 Ang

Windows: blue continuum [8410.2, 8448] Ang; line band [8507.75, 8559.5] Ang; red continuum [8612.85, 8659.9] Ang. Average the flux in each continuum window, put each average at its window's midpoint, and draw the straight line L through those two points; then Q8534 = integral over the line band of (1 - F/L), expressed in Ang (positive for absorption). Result 3.2 Ang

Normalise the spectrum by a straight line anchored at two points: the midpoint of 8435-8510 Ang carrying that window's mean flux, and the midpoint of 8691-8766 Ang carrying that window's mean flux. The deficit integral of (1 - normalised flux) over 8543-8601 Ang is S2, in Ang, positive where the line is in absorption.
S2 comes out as 1.48 Ang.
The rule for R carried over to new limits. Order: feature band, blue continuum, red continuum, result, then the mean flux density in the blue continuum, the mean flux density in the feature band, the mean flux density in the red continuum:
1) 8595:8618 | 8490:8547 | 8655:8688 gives -2.5 Ang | 18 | 19.1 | 16.6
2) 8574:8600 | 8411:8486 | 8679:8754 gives 0.0 Ang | 19.9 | 19.1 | 18.5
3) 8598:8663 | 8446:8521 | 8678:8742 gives 0.8 Ang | 19.5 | 18.6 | 18.5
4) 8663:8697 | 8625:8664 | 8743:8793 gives 1.9 Ang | 18.2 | 17.3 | 18.6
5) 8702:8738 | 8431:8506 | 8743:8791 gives 0.3 Ang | 19.6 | 18.7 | 18.7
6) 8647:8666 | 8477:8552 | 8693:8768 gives 1.9 Ang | 18.3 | 16.7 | 18.7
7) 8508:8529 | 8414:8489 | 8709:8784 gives 0.8 Ang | 19.9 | 18.9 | 18.7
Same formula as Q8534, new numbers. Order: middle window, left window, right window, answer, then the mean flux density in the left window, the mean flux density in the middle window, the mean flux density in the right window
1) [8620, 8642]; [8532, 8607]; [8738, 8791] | -1.1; 18.4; 19.5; 18.6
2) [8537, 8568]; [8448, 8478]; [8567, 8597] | 2.7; 20.3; 17.7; 19.1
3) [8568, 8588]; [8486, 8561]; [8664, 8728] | -1.1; 18.1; 19.1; 18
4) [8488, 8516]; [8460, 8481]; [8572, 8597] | 2.0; 20.2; 18.5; 19.1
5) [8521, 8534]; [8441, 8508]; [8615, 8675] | 0.4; 19.6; 18.5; 18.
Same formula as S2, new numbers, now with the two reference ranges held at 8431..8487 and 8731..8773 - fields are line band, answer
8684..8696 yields 0.28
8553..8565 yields 0.43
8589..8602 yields 0.06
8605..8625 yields 0.27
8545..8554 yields 1.08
